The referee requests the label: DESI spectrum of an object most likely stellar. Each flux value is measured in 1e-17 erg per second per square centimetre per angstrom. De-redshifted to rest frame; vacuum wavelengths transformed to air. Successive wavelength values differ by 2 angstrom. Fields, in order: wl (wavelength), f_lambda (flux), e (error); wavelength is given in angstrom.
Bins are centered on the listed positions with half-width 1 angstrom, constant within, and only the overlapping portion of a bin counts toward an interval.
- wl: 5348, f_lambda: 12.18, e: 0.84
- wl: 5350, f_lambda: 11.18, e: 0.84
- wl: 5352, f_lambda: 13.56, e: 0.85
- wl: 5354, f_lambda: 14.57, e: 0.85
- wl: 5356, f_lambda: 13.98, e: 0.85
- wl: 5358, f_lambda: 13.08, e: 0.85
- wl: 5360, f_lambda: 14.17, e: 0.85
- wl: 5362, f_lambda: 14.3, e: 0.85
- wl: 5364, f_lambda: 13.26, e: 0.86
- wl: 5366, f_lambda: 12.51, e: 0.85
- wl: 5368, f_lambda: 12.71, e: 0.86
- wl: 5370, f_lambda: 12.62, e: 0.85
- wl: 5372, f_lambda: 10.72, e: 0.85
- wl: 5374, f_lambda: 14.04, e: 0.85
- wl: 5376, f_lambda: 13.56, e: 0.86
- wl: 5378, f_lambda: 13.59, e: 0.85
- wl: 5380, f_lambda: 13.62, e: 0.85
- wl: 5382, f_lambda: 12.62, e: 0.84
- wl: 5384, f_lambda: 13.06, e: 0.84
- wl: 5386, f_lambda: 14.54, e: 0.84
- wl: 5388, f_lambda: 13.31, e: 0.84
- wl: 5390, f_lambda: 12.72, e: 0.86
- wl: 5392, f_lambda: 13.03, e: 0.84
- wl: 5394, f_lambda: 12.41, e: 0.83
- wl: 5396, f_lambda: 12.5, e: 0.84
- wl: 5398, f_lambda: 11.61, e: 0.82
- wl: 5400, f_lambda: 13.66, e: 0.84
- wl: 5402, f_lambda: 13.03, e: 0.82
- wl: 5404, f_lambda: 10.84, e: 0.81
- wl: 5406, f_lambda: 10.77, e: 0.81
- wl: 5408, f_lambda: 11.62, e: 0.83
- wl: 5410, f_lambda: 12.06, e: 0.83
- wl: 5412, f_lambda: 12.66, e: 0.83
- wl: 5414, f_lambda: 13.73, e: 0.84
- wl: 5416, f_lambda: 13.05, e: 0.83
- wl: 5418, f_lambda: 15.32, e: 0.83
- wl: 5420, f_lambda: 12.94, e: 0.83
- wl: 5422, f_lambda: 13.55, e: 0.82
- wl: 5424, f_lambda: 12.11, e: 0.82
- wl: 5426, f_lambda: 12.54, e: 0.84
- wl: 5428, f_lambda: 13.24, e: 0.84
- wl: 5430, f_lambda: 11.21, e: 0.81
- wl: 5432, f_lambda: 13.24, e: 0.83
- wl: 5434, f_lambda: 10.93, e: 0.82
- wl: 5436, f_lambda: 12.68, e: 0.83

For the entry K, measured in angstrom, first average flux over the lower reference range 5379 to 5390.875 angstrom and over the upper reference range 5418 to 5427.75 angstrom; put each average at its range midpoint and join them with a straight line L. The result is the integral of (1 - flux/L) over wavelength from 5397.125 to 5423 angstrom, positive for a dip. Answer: 0.9 angstrom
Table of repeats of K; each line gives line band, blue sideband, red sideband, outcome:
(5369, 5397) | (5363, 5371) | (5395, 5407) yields -1.3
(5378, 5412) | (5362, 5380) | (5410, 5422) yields 1.5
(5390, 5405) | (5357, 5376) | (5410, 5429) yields 0.8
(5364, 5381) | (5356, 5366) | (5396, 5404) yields 0.4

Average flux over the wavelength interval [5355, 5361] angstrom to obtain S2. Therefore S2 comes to 13.7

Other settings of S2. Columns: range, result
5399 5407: 12.1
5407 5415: 12.5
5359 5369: 13.4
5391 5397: 12.6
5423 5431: 12.3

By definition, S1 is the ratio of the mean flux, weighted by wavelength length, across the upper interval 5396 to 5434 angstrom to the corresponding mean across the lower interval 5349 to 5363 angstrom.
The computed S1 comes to 0.93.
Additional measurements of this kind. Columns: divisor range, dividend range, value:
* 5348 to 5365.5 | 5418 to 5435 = 0.94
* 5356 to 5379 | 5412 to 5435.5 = 0.98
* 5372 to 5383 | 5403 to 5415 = 0.90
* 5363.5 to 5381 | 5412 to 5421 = 1.05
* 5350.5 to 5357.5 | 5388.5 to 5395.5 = 0.93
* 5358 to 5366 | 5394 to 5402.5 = 0.93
